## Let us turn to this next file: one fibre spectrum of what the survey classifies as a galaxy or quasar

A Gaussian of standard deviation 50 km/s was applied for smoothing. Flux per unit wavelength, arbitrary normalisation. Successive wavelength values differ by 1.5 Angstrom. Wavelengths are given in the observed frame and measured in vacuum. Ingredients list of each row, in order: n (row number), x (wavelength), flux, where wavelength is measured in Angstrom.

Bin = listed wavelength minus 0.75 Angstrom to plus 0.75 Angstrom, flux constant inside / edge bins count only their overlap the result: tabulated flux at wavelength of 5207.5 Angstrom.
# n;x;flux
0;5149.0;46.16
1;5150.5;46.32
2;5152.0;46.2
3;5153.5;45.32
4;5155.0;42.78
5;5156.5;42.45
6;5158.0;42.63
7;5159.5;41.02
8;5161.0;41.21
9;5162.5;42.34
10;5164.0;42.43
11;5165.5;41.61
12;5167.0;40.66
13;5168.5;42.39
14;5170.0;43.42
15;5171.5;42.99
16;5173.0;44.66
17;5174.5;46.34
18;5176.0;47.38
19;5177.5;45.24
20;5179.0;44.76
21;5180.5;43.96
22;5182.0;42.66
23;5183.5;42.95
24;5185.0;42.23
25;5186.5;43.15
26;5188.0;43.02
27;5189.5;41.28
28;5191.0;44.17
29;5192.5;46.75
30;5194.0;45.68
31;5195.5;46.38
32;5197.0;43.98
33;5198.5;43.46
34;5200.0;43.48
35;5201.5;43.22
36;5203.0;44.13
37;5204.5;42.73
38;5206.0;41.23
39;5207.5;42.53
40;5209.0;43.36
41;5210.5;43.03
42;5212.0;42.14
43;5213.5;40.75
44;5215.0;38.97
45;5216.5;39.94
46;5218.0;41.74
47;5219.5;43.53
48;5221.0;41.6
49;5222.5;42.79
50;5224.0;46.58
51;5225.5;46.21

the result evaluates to 42.53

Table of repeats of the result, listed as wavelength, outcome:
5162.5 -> 42.34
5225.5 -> 46.21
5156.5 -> 42.45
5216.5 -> 39.94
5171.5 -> 42.99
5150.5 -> 46.32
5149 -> 46.16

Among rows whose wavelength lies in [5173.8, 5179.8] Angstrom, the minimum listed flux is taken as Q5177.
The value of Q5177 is 44.76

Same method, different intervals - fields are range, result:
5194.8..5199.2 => 43.46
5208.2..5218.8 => 38.97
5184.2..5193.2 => 41.28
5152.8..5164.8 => 41.02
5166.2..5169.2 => 40.66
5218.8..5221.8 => 41.6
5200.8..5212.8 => 41.23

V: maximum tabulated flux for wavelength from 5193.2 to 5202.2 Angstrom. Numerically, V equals 46.38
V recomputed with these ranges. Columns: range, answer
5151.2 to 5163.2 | 46.2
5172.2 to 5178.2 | 47.38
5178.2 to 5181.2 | 44.76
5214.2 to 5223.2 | 43.53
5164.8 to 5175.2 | 46.34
